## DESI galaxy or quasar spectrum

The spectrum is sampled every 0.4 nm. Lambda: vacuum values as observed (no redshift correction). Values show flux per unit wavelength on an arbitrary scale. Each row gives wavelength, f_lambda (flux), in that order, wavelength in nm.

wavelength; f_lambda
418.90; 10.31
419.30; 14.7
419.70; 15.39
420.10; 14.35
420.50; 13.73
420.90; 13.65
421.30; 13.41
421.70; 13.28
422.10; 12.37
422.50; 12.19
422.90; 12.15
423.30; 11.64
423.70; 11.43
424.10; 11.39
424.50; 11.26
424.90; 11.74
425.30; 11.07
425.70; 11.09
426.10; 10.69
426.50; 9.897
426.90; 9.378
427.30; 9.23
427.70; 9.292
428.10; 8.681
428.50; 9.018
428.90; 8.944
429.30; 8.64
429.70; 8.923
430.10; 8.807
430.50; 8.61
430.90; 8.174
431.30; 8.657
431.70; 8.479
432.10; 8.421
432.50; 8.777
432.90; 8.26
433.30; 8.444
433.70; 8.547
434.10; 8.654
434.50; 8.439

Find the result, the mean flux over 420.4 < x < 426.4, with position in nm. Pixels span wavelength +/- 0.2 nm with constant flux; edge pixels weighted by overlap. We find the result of 12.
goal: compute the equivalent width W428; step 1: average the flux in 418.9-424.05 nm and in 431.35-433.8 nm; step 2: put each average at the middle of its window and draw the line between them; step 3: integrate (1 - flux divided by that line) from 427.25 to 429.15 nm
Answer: 0.236 nm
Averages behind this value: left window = 13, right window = 8.5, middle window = 9.01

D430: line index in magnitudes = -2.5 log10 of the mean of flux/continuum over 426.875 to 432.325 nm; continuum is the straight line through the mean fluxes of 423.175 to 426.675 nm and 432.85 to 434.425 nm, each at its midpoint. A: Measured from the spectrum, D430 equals 0.11 mag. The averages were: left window 11.1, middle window 8.79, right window 8.49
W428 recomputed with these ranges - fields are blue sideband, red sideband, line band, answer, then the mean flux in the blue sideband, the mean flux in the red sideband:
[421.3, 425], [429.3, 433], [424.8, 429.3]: 0.24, 12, 8.58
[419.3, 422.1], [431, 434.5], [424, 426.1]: 0.12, 13.9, 8.51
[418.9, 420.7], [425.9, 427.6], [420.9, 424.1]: 0.01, 14.1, 9.77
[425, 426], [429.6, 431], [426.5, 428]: 0.13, 11.1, 8.64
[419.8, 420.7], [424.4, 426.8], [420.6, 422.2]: 0.03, 14.2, 10.9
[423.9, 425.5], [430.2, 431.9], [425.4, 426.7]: 0.02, 11.4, 8.5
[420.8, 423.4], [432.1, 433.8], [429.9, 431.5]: 0.14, 12.7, 8.49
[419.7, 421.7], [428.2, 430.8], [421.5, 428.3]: 0.29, 13.9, 8.79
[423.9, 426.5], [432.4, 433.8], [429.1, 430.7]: 0.13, 11.1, 8.48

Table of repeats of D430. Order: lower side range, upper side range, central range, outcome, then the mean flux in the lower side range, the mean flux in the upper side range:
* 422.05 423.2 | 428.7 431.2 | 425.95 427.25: 0.044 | 12.2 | 8.68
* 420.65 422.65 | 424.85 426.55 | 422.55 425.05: 0.024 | 13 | 10.9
